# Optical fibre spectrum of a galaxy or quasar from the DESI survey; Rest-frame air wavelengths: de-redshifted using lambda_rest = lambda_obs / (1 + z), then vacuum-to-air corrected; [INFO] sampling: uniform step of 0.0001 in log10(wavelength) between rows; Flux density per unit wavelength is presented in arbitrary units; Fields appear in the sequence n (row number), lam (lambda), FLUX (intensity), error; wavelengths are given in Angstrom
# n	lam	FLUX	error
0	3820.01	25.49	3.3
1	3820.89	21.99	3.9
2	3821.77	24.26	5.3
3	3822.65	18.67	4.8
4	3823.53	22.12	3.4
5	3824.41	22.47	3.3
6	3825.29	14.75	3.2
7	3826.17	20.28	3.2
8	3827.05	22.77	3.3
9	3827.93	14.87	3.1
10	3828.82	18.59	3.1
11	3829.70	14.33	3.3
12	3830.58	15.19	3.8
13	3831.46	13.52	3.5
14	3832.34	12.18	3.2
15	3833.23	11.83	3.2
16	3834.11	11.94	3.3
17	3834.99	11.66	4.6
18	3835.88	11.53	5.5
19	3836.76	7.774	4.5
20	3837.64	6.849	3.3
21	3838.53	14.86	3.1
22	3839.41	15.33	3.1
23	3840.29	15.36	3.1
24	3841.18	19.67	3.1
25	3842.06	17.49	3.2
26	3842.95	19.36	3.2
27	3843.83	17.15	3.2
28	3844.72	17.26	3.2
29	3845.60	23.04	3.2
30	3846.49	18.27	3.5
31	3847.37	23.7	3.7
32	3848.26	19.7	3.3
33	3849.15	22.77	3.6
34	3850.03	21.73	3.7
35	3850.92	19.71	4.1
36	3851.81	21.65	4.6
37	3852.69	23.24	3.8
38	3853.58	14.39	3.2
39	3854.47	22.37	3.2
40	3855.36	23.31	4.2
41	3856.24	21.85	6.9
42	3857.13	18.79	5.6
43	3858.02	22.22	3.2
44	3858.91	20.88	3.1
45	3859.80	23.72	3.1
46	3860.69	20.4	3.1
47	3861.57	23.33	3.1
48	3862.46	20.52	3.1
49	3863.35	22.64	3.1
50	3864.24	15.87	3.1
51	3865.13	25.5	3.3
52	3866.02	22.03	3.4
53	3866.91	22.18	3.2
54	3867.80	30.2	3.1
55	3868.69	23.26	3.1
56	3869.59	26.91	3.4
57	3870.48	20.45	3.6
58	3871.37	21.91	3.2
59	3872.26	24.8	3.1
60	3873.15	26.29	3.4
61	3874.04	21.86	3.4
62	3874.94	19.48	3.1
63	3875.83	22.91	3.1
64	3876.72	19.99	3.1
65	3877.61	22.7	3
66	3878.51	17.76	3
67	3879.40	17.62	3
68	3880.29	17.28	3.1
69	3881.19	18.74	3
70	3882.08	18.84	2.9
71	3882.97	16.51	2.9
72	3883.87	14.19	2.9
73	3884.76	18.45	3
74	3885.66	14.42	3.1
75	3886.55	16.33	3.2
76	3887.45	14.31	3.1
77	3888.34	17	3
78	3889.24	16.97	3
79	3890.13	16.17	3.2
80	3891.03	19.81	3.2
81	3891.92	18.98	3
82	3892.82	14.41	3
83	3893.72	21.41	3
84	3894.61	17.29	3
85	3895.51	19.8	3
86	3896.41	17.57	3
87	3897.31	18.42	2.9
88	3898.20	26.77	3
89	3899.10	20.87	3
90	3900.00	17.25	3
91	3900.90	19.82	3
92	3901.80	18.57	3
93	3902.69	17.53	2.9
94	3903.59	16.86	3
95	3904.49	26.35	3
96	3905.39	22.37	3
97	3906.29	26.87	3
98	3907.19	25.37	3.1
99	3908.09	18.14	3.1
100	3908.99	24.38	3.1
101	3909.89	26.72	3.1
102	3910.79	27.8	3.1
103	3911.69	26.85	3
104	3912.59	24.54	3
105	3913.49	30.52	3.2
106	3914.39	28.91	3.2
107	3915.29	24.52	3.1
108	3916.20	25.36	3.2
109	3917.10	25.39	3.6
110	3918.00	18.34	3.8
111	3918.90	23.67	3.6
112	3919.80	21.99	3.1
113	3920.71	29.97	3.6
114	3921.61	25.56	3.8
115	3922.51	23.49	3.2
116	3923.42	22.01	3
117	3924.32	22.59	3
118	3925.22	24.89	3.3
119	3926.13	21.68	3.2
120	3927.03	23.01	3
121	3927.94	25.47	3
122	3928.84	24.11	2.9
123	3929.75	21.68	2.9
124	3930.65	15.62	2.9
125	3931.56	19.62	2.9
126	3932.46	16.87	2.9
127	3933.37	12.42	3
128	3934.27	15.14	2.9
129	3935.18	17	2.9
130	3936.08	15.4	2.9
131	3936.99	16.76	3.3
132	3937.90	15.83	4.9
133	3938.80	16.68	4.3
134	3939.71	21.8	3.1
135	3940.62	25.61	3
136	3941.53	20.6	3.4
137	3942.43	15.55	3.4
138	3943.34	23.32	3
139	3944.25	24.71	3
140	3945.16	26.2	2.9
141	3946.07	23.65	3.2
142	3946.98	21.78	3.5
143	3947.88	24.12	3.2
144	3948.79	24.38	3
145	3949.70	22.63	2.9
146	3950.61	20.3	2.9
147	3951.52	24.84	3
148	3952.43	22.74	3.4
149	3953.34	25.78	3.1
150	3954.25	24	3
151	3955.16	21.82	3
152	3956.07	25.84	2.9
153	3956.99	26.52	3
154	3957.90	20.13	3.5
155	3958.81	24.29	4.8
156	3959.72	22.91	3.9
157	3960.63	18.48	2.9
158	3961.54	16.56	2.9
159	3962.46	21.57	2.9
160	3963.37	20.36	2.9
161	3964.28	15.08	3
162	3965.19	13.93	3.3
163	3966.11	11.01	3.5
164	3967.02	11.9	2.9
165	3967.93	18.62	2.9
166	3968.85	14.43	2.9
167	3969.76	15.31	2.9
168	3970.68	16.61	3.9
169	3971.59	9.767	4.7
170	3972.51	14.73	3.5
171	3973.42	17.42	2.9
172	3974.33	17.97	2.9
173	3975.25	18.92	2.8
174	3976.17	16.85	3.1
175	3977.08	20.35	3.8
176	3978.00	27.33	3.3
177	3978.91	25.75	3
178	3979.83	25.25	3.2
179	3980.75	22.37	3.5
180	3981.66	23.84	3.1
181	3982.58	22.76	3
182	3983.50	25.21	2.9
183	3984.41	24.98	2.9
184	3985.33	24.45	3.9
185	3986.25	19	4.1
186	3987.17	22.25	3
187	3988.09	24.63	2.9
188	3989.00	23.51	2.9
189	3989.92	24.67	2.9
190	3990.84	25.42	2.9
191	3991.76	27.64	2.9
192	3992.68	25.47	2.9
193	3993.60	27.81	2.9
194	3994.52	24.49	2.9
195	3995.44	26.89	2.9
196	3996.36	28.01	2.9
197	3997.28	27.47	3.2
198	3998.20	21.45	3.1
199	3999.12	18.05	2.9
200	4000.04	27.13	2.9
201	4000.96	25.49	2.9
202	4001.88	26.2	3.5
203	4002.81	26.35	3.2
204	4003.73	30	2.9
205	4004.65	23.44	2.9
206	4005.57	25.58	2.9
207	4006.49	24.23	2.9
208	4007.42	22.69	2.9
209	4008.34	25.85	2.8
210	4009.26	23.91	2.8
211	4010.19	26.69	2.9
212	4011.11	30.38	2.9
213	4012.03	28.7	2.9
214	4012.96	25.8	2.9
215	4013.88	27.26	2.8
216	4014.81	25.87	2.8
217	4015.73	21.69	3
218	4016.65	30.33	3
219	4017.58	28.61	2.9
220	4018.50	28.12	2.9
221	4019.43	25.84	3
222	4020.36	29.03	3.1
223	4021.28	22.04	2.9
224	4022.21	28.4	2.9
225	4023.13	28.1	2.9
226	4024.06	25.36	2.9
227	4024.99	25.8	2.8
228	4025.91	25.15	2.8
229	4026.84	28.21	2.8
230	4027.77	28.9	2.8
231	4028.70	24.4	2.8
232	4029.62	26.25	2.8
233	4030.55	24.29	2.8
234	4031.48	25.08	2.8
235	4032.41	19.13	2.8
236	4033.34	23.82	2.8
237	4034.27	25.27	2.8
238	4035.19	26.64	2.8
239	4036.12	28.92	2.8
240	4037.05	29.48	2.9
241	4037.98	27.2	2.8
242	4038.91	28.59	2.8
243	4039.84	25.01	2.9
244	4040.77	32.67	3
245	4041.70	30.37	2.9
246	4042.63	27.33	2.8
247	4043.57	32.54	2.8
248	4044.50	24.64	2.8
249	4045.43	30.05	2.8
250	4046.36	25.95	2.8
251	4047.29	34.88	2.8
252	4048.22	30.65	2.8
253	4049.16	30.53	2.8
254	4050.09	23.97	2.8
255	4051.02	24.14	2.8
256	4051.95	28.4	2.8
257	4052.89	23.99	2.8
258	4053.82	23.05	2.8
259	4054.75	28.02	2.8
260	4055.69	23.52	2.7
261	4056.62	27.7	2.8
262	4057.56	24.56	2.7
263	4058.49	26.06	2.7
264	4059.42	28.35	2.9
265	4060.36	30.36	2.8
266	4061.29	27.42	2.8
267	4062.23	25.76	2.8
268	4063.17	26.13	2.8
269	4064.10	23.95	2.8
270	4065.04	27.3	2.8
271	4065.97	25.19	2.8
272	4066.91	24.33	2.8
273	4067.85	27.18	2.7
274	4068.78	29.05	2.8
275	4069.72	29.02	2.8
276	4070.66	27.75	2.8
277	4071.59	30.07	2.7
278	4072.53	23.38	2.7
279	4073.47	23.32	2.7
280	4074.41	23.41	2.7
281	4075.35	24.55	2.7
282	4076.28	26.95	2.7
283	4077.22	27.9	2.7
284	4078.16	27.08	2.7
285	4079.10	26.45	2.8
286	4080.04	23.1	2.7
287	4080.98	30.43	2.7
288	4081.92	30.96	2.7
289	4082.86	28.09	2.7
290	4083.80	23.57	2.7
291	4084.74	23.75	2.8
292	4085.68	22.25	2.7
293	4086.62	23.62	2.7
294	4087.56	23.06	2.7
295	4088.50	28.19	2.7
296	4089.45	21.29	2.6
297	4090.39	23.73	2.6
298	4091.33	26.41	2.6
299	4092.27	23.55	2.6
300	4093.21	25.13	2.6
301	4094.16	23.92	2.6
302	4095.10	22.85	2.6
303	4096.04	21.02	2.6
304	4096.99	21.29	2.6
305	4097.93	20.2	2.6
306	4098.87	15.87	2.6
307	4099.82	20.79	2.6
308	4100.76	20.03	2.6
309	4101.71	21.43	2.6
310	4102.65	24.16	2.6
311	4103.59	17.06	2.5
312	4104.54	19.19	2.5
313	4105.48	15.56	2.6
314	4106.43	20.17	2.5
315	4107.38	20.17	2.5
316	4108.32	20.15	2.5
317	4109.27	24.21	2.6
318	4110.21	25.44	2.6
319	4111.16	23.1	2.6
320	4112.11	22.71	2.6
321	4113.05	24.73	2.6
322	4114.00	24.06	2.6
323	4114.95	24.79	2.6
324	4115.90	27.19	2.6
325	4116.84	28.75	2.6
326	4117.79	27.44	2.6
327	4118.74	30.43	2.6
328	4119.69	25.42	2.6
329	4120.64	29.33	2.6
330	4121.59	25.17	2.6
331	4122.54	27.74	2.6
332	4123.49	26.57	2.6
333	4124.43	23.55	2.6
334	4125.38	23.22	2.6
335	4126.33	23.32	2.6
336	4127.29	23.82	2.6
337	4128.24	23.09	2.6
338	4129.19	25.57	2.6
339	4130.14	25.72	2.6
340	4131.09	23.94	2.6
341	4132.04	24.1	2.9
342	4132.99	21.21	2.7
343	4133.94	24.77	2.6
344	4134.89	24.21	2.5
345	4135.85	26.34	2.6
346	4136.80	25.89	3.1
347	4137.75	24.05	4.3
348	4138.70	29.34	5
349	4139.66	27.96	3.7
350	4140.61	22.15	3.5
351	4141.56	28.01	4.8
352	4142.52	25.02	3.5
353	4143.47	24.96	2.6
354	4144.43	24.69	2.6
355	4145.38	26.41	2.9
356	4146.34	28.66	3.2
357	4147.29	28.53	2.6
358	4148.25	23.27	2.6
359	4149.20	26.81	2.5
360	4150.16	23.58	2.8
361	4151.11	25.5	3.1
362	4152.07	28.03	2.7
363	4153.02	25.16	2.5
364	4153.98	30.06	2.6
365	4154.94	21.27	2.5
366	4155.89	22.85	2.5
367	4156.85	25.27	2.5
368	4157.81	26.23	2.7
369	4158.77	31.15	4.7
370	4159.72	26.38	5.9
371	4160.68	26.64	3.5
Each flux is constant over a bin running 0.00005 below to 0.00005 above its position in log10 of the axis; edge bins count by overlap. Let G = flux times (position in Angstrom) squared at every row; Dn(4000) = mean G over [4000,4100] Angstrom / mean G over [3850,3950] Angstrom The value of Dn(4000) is 1.3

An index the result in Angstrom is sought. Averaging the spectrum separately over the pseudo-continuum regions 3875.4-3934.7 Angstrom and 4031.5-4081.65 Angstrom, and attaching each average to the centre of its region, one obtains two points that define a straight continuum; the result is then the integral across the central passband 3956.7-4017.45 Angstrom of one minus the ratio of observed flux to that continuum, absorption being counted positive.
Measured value 4.0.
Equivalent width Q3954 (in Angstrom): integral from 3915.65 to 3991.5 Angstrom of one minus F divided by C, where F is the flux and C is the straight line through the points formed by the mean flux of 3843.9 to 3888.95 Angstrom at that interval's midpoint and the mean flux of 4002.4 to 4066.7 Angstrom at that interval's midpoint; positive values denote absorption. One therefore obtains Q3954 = 8.6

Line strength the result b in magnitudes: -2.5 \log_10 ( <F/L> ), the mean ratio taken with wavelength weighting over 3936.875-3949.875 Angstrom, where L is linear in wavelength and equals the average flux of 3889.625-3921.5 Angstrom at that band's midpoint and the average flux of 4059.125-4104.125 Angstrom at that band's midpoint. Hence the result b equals 0.06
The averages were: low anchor 22.3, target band 21.7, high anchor 24.8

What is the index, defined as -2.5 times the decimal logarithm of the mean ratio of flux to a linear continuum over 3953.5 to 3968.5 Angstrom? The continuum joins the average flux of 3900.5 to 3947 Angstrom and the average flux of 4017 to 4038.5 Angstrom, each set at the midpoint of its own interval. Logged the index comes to 0.198 mag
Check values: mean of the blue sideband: 22.1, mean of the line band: 19.6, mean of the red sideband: 26.3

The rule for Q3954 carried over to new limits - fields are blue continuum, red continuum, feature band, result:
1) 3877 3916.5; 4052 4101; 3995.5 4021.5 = -2.9 Angstrom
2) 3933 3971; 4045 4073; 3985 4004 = -1.9 Angstrom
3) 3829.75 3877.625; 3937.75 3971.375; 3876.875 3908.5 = 1.5 Angstrom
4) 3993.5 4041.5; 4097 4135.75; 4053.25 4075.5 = -1.2 Angstrom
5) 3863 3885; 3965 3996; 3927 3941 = 1.5 Angstrom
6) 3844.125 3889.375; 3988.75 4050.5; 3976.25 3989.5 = 0.9 Angstrom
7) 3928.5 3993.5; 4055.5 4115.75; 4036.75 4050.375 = -3.5 Angstrom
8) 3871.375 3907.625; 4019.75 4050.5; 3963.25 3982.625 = 4.8 Angstrom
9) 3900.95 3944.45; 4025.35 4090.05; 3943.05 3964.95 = 0.5 Angstrom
